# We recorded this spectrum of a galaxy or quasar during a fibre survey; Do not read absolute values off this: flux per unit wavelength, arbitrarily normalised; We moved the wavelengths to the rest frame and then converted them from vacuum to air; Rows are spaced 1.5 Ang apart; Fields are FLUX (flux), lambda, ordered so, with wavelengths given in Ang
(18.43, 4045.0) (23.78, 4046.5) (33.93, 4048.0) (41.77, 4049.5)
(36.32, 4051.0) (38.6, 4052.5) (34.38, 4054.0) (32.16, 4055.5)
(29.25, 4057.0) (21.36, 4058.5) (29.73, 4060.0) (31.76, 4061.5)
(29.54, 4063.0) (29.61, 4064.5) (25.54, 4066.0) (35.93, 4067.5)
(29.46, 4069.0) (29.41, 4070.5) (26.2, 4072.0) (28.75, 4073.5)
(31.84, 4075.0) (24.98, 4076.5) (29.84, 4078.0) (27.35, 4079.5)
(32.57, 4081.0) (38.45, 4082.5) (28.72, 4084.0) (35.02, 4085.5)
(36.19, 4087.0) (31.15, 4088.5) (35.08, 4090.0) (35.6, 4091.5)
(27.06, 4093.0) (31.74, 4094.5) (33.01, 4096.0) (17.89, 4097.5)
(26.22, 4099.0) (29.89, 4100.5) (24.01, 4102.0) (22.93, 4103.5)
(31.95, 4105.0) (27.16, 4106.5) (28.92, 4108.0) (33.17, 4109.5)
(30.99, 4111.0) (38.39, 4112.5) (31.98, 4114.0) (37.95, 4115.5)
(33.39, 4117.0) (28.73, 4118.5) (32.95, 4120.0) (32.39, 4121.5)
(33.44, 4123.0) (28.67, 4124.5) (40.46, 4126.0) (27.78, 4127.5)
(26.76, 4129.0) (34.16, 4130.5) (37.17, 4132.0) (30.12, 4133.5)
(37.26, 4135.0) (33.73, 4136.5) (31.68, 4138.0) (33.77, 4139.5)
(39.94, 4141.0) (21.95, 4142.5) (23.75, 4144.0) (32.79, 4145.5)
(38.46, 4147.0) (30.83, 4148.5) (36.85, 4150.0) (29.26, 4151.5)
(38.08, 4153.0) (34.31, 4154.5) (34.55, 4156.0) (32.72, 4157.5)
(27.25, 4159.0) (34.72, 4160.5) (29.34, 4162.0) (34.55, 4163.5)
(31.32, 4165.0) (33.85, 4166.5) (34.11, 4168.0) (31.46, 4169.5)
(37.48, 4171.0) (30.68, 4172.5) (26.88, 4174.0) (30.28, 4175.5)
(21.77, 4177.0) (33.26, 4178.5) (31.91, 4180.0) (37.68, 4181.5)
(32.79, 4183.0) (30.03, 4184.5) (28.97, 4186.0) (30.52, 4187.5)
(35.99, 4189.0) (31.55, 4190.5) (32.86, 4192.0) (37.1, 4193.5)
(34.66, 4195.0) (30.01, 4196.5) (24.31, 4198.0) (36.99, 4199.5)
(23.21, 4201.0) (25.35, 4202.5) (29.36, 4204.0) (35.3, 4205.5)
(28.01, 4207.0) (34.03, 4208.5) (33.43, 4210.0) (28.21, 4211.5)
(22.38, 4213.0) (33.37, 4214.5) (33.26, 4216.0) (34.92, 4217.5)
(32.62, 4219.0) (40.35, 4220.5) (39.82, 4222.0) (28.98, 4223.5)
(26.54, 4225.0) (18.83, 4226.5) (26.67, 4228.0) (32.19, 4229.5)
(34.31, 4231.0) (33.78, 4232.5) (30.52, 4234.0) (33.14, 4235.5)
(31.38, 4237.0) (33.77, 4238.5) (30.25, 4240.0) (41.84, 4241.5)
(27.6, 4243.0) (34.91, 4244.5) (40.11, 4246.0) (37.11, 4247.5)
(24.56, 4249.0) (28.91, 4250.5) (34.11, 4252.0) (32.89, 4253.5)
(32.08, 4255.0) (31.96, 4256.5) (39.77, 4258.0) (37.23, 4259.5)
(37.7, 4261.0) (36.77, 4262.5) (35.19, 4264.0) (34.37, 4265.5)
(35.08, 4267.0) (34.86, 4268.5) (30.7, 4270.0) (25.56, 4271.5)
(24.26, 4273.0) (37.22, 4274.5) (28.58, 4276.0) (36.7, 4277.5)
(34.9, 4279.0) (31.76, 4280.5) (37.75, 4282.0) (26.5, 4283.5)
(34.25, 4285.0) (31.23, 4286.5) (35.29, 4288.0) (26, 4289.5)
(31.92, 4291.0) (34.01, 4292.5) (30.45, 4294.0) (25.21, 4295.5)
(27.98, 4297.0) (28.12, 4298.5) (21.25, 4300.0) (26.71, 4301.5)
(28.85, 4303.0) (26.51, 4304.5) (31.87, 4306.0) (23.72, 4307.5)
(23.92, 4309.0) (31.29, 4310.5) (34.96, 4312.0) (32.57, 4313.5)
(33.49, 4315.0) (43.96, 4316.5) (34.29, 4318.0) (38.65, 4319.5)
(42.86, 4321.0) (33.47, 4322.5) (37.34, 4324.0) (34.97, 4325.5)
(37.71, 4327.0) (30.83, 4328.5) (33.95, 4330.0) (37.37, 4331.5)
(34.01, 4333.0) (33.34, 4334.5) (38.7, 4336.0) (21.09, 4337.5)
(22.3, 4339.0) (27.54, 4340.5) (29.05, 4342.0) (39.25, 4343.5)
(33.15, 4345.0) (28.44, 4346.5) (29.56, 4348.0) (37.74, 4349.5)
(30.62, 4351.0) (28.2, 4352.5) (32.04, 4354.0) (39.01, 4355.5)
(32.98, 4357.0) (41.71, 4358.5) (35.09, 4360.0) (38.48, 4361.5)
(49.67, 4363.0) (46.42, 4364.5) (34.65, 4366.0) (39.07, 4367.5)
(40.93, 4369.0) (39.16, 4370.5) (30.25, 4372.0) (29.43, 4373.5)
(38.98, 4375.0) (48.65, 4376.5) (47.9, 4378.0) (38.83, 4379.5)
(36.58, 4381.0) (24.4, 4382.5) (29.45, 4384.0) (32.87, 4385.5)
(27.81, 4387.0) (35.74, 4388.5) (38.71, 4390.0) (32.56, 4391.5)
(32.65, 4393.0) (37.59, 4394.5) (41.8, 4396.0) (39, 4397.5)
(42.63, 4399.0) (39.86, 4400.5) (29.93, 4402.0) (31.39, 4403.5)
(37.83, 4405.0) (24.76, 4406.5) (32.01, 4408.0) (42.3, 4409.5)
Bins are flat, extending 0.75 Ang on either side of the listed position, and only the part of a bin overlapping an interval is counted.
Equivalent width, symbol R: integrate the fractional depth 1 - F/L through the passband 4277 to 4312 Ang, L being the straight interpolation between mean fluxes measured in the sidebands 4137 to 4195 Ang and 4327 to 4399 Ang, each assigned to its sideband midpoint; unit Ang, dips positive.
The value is 4.4 Ang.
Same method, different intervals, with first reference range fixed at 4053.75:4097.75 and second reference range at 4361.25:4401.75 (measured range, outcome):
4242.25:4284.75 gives 1.9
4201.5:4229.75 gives 2.5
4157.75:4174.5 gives 0.2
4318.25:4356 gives 3.3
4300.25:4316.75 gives 2.7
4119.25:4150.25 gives -0.8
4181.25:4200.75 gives 0.5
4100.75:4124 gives 0.1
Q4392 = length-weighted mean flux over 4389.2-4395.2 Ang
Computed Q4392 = 35.4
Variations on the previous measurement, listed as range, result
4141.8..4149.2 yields 29.6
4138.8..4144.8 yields 29.8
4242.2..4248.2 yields 35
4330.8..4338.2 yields 33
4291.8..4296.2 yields 29.9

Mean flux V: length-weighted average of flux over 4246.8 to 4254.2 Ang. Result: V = 31.5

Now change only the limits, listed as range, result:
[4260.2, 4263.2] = 37.2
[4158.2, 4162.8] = 30.5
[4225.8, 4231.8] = 28.1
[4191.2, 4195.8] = 34.8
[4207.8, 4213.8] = 29.5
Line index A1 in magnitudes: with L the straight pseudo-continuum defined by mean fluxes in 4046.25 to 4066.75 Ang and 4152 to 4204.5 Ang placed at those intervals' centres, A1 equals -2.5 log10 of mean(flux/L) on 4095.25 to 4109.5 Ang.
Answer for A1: 0.16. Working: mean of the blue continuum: 31.4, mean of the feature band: 27.2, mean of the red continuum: 31.7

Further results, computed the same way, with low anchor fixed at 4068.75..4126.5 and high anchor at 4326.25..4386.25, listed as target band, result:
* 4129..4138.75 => -0.068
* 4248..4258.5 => 0.045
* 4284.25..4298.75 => 0.115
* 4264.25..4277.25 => 0.064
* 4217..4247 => 0.012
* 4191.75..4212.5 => 0.060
